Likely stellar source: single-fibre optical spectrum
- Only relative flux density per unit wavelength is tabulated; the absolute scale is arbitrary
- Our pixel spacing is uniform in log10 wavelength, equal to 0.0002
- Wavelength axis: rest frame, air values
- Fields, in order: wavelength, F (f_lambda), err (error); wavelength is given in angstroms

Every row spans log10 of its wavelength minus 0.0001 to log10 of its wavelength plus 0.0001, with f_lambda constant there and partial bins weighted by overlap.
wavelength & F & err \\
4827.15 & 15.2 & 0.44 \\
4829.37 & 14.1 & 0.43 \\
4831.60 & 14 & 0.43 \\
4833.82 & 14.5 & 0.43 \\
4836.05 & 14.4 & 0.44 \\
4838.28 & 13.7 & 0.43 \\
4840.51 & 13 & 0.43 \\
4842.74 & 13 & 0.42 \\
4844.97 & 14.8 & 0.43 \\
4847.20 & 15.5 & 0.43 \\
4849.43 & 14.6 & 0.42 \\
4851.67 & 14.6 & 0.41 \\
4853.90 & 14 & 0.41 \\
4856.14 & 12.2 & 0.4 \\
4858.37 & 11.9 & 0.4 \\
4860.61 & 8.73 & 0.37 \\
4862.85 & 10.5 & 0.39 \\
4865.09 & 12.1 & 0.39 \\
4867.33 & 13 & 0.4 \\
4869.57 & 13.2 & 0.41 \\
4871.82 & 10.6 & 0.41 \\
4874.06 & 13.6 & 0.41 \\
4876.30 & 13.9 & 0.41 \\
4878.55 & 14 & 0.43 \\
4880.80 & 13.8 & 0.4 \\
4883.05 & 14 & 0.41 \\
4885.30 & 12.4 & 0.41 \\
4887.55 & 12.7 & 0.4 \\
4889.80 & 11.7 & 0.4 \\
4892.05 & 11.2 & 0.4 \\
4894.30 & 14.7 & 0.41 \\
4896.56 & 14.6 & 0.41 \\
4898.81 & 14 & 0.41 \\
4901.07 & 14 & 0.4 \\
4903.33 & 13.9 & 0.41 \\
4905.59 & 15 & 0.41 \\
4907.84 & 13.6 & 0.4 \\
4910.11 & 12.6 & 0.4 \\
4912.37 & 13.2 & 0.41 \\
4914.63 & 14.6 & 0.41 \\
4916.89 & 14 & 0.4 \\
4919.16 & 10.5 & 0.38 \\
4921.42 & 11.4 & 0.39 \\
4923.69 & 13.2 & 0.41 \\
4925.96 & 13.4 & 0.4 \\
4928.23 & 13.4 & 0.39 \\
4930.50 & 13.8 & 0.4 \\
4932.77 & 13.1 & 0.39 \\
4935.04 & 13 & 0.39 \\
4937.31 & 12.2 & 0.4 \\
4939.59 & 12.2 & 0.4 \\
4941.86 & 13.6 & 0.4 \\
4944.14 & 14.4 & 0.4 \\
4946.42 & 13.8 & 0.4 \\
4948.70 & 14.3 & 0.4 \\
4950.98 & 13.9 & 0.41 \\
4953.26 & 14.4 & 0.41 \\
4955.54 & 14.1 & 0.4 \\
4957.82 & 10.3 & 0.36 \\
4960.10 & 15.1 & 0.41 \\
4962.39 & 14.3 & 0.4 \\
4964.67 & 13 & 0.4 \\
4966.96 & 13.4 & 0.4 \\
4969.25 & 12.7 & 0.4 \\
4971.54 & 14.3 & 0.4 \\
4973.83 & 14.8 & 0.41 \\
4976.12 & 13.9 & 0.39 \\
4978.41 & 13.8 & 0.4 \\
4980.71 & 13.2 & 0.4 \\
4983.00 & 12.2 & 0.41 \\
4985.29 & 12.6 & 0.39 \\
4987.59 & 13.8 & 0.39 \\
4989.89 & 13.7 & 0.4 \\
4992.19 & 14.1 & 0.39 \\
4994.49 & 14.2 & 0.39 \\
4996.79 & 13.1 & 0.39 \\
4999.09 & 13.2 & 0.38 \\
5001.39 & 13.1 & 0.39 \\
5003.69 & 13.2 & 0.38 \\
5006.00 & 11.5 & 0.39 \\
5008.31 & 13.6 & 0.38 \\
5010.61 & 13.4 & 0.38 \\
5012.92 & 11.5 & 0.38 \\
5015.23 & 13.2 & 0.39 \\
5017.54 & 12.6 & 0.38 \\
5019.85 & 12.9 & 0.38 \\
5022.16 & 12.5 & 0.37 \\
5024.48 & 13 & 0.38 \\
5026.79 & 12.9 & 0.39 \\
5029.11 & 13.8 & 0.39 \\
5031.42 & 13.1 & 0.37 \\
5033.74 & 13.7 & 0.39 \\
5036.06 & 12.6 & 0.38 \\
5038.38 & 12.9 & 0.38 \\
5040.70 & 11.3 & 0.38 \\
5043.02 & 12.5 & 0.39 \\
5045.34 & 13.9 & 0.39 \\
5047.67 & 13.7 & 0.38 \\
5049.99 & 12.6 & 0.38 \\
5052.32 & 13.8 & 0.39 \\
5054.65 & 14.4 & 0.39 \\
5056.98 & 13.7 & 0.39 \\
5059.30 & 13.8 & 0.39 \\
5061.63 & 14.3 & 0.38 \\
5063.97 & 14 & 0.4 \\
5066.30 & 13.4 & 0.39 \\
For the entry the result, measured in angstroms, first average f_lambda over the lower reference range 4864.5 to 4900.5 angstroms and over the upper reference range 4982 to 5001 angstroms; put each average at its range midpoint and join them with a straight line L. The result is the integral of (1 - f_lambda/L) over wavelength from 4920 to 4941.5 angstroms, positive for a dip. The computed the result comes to 0.6 angstroms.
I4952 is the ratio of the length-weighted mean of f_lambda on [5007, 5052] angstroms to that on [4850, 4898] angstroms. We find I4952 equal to 1.0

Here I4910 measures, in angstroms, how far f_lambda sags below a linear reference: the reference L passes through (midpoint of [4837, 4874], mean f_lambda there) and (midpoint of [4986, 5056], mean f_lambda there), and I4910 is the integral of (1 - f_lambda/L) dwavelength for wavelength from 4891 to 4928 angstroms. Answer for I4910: -1.2 angstroms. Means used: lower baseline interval 12.9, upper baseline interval 13.1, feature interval 13.4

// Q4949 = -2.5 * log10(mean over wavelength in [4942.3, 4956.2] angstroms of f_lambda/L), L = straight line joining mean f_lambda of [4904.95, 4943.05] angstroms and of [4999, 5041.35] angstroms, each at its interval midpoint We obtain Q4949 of -0.09 mag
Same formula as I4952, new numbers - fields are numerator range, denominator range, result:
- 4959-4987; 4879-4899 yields 1.03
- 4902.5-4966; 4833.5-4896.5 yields 1.02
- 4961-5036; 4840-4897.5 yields 1.02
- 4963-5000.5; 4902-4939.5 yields 1.03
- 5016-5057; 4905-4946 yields 0.99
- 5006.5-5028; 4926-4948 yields 0.96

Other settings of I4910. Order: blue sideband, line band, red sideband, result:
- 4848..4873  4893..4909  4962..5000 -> -1.85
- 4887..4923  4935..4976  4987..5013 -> -0.99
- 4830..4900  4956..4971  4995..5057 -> -0.15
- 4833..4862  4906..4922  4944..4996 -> 0.65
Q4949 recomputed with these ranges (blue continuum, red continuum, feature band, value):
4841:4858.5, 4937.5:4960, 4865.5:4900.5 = 0.05 mag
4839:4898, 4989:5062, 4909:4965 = -0.02 mag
